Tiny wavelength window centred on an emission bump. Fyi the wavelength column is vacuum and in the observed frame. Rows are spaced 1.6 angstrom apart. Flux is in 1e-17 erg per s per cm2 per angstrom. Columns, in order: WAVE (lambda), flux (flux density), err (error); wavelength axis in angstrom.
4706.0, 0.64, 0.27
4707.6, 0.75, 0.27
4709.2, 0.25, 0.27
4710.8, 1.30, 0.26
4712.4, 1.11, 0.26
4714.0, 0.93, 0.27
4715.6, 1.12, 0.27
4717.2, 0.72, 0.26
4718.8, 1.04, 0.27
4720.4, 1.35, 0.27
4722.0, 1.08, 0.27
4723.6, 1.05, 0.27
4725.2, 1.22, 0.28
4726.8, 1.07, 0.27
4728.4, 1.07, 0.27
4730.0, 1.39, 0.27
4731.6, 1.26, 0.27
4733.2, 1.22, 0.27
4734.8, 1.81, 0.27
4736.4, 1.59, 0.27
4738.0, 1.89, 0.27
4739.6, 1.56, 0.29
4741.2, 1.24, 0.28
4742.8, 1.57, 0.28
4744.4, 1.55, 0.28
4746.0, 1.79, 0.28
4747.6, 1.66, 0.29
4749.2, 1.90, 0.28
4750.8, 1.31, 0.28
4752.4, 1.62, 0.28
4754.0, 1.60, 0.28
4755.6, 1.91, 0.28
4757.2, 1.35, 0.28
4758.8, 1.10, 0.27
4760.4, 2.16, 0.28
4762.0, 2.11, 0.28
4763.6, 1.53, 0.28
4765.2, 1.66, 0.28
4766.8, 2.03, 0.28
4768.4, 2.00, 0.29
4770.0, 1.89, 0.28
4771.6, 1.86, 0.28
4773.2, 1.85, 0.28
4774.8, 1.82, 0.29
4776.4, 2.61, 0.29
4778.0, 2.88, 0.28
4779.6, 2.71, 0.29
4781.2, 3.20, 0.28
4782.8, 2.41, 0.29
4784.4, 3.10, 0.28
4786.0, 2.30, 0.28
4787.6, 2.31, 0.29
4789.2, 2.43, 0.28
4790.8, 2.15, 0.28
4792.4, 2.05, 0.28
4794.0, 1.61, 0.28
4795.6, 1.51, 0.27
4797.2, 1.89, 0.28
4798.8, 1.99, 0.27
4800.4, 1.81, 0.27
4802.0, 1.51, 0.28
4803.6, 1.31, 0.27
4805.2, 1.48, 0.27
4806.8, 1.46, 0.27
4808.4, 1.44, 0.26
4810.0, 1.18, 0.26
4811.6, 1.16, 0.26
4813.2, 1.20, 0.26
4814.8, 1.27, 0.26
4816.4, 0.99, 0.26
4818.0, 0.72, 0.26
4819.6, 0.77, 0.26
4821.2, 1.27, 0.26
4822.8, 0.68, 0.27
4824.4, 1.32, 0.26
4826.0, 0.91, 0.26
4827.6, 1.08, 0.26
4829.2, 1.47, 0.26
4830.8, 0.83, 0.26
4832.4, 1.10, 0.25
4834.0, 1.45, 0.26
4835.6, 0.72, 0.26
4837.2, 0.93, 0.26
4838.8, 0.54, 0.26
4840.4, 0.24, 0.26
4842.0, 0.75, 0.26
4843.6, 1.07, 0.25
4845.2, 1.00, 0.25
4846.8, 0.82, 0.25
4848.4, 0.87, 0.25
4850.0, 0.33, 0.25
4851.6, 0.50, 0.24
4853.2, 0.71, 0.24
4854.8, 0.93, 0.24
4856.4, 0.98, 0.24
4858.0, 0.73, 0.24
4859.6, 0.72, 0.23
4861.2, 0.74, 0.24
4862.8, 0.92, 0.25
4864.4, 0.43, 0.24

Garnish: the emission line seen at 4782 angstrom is C III] 1909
